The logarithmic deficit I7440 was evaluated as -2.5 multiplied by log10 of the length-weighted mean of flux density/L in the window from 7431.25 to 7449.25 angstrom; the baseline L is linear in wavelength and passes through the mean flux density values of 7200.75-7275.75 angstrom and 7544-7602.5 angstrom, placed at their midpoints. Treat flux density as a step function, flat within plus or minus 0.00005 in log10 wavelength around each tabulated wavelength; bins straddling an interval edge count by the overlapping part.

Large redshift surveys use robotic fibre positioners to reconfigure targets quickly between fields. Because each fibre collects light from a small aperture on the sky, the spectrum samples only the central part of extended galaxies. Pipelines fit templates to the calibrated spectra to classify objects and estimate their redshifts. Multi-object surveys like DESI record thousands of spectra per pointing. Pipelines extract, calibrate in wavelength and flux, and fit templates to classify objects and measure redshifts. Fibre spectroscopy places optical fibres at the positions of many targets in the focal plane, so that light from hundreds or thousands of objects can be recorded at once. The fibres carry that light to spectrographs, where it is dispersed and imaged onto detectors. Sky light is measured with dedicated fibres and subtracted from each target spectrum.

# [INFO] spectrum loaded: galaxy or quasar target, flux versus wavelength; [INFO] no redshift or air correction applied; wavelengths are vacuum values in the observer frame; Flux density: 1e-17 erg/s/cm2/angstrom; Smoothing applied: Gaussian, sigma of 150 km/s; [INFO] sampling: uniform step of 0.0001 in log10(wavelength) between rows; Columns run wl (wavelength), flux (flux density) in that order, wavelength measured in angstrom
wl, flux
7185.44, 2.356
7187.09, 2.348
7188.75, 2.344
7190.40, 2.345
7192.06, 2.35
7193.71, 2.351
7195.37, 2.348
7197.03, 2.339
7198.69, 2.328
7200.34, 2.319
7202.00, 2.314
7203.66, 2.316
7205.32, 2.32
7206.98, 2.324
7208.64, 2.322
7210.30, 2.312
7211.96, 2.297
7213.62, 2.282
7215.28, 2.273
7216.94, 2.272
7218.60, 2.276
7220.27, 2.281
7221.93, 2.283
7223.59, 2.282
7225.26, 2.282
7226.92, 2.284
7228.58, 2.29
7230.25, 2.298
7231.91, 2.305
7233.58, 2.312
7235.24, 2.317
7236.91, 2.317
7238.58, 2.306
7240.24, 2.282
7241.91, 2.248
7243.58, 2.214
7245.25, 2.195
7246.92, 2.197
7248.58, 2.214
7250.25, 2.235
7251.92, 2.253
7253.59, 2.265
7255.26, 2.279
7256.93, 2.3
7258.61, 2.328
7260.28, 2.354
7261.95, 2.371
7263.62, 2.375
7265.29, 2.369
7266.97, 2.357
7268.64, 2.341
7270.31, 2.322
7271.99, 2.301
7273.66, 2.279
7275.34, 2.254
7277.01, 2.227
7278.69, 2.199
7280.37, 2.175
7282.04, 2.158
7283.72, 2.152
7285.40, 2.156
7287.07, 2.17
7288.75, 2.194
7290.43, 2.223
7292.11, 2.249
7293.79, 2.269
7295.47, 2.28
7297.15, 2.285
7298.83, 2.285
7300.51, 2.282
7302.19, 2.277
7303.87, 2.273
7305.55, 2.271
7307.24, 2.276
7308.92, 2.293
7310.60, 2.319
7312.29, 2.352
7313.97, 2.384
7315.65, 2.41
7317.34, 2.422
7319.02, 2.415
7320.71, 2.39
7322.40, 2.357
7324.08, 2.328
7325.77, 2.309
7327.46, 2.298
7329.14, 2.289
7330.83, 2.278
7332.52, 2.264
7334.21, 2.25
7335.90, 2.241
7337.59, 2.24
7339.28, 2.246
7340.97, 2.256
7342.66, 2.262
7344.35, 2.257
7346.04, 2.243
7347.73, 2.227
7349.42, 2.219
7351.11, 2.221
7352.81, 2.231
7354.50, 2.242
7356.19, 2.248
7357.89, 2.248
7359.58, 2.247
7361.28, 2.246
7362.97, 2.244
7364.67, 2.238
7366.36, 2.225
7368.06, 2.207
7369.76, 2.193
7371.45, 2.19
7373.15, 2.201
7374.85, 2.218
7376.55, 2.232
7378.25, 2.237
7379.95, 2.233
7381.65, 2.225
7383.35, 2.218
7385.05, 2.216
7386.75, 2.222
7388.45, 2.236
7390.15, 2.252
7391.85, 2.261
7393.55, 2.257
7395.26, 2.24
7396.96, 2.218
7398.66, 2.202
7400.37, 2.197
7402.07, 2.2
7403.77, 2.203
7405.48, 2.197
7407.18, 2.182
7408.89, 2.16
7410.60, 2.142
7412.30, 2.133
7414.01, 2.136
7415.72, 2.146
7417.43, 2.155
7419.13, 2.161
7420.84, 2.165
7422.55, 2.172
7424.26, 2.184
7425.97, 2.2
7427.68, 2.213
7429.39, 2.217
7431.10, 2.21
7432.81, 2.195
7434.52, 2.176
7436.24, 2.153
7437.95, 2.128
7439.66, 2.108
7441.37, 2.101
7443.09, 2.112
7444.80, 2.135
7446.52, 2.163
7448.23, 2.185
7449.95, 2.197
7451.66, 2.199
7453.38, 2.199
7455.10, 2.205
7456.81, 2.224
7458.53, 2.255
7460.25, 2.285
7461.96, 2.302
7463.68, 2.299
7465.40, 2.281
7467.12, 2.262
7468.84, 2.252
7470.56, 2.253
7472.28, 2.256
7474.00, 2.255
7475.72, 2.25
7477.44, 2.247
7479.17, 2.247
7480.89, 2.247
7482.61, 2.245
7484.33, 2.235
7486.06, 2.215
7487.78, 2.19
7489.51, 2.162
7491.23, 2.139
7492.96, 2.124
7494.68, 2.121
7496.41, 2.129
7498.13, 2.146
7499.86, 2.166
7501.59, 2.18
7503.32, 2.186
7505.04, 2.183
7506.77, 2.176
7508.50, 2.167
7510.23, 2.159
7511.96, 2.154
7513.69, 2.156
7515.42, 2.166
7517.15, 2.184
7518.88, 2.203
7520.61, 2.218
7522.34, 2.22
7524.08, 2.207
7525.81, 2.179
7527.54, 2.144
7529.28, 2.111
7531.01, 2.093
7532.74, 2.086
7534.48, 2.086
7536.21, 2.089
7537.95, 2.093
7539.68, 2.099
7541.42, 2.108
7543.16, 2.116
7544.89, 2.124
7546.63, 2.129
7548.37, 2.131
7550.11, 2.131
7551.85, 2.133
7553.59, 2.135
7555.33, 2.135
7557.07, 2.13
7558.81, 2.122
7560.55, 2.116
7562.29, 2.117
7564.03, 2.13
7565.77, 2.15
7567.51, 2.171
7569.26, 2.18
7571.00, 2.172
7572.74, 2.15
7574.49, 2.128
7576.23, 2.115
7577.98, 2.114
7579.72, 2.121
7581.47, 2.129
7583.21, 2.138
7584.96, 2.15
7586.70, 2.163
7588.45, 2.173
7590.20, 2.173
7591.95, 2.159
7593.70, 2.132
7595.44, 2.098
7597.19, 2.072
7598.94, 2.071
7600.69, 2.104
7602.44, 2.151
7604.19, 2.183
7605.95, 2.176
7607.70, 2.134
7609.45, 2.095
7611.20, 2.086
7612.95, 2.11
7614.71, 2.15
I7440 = 0.025 mag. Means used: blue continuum 2.29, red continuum 2.13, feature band 2.15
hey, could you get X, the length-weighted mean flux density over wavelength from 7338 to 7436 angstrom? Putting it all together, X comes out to 2.21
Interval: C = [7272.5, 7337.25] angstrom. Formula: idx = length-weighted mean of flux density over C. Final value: 2.28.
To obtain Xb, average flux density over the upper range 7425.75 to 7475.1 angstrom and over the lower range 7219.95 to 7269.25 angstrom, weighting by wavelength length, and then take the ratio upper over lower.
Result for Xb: 0.96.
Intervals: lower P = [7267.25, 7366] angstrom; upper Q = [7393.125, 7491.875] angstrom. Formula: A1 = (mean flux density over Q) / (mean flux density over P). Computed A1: 0.97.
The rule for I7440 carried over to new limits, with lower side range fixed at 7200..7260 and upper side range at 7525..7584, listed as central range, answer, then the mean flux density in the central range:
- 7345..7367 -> -0.01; 2.24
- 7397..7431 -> 0.01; 2.18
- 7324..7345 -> -0.02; 2.27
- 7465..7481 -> -0.04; 2.25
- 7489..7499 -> 0.01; 2.14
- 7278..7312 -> 0.01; 2.24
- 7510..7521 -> -0.02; 2.18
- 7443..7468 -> -0.02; 2.22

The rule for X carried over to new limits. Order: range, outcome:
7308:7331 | 2.35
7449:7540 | 2.19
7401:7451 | 2.17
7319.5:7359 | 2.27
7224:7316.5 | 2.28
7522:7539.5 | 2.13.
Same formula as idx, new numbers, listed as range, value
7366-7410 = 2.22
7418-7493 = 2.21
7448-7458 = 2.2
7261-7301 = 2.26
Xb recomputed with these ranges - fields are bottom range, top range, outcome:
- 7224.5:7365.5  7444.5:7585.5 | 0.95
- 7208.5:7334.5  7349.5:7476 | 0.97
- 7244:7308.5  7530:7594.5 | 0.94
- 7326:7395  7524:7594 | 0.95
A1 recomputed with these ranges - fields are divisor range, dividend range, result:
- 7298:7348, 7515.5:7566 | 0.93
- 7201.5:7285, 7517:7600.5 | 0.94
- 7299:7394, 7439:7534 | 0.97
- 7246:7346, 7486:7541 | 0.94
